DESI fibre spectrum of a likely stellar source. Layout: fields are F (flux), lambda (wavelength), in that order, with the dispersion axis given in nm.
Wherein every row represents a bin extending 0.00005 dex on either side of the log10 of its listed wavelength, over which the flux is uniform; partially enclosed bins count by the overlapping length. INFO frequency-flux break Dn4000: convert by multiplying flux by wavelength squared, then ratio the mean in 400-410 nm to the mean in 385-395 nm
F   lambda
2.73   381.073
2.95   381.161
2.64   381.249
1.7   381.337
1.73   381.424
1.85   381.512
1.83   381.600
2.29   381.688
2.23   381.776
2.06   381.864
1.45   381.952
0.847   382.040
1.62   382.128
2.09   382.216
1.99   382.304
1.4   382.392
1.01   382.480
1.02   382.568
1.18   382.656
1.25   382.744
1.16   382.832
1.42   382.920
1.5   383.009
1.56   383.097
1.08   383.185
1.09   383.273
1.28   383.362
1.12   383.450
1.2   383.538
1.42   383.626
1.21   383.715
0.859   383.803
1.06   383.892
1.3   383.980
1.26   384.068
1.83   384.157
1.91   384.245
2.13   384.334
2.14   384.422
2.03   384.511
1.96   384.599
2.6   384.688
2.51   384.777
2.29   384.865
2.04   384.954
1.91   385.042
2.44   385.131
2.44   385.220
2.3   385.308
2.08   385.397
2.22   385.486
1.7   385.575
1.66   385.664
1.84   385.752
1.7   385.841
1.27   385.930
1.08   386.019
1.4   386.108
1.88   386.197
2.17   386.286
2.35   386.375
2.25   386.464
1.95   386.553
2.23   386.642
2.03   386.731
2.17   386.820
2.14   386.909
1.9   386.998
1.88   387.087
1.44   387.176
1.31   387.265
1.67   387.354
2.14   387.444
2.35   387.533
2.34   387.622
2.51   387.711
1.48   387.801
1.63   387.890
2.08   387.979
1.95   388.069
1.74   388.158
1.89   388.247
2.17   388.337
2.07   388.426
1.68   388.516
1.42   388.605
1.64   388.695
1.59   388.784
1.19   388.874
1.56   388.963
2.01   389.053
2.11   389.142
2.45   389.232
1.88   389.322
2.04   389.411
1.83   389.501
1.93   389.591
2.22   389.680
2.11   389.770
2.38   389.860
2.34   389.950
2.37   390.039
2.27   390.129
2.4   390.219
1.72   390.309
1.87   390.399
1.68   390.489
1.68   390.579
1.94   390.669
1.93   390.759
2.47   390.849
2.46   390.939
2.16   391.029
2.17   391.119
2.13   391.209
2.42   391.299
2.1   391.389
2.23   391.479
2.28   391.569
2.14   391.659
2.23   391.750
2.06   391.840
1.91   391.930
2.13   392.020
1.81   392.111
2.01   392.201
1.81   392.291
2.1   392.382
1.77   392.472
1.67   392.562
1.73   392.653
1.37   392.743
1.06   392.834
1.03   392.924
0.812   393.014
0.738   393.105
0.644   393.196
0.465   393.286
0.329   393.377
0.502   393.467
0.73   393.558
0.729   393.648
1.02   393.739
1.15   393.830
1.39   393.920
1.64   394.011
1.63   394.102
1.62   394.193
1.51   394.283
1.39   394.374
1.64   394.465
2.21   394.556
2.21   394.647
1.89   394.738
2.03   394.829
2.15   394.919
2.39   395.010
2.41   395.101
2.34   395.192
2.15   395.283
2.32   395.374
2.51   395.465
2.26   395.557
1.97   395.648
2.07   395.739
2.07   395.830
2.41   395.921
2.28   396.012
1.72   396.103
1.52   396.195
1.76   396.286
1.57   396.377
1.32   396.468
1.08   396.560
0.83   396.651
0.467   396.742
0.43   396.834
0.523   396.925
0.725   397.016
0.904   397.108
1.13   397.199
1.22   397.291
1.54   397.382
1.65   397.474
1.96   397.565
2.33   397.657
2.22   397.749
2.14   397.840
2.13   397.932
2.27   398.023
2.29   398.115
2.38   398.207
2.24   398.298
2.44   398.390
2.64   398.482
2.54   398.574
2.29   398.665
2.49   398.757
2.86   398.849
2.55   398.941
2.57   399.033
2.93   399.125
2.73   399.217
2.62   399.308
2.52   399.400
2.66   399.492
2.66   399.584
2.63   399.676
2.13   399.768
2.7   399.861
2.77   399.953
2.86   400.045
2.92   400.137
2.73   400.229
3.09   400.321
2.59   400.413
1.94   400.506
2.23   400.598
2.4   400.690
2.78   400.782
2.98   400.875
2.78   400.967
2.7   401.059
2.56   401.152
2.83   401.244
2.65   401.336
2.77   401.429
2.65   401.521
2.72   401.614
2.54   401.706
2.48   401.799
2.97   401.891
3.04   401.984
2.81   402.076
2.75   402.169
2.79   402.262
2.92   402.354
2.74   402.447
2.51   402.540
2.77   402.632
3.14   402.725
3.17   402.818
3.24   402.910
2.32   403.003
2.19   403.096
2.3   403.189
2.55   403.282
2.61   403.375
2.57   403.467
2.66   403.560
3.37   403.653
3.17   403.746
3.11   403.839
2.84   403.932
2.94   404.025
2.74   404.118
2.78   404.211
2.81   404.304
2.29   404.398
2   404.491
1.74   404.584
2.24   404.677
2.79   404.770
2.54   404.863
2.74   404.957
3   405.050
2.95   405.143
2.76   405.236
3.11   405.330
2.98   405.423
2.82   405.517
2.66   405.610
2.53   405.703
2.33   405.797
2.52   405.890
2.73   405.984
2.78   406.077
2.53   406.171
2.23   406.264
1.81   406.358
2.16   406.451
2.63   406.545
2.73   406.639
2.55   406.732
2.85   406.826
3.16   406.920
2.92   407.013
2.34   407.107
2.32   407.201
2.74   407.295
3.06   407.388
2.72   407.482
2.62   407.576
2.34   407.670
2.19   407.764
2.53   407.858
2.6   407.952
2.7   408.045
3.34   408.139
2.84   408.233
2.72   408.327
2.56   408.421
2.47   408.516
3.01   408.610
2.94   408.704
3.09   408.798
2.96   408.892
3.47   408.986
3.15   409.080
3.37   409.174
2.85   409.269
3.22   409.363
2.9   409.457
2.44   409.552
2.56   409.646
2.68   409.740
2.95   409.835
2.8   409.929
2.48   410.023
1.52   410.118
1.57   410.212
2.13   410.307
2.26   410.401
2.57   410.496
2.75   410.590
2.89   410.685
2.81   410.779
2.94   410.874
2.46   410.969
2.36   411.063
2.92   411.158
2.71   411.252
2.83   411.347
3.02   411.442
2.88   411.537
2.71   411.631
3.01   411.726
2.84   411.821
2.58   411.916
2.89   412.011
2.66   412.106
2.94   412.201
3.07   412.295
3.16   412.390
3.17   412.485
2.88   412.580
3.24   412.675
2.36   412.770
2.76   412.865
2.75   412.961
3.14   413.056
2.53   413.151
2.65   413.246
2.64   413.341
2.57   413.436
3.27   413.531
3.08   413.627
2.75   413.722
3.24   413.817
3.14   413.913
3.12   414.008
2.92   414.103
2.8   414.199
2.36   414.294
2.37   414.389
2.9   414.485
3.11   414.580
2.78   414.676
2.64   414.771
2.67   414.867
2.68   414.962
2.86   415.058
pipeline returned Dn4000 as 1.6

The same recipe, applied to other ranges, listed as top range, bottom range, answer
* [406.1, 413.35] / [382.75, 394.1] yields 1.71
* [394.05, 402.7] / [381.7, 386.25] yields 1.45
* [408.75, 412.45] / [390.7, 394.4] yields 1.89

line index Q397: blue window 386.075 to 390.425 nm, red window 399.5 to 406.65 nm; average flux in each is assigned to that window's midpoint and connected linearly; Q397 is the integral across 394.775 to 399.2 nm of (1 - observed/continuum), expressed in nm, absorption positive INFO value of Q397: 0.81 nm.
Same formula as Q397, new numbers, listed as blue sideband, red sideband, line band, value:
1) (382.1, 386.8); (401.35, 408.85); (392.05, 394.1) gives 0.87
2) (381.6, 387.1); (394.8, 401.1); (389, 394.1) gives 0.49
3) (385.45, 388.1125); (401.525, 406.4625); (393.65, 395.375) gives 0.34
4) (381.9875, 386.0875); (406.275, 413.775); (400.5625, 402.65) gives -0.30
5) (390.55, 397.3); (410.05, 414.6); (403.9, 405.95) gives -0.30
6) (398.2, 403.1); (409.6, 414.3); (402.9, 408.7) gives 0.12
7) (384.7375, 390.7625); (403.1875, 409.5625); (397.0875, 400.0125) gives 0.12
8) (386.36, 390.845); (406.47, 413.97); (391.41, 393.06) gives 0.24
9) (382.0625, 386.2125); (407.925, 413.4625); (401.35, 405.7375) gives -0.47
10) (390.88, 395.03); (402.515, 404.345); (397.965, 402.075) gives -0.34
